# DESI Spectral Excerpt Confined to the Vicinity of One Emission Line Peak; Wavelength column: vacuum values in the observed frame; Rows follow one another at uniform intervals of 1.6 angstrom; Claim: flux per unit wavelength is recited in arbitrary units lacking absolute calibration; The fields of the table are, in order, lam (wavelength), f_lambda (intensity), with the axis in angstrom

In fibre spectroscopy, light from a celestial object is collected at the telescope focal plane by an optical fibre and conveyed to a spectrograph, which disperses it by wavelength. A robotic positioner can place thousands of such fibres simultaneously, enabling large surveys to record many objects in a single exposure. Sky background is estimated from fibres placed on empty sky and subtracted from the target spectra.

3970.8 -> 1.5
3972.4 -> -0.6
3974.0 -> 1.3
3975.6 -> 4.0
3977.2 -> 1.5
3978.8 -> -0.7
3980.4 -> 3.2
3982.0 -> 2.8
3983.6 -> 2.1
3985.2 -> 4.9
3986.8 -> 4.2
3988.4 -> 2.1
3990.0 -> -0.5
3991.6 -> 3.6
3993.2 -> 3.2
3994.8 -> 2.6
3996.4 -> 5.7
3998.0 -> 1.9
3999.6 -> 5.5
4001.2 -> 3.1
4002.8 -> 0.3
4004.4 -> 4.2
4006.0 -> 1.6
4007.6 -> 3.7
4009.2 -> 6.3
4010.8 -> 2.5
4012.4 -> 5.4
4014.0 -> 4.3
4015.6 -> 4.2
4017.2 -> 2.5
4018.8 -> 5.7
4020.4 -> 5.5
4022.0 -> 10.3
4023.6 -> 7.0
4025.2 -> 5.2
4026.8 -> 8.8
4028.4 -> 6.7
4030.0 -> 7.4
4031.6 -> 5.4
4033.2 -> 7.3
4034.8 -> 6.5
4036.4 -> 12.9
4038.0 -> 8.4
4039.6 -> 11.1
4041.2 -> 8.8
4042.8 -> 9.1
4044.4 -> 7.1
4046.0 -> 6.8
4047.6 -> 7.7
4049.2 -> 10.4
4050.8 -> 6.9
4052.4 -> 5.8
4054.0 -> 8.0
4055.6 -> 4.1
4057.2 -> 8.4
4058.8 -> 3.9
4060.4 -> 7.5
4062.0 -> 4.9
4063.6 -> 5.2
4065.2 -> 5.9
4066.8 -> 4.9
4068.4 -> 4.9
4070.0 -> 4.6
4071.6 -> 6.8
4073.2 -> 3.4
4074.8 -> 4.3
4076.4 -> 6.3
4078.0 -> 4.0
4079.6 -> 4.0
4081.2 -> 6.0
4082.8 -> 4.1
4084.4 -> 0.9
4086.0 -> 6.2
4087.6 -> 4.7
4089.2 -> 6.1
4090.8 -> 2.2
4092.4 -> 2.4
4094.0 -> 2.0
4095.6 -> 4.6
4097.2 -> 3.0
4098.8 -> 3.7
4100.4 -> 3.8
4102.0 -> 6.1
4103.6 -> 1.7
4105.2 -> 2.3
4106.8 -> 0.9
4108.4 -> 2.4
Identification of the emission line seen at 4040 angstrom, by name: C IV 1549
